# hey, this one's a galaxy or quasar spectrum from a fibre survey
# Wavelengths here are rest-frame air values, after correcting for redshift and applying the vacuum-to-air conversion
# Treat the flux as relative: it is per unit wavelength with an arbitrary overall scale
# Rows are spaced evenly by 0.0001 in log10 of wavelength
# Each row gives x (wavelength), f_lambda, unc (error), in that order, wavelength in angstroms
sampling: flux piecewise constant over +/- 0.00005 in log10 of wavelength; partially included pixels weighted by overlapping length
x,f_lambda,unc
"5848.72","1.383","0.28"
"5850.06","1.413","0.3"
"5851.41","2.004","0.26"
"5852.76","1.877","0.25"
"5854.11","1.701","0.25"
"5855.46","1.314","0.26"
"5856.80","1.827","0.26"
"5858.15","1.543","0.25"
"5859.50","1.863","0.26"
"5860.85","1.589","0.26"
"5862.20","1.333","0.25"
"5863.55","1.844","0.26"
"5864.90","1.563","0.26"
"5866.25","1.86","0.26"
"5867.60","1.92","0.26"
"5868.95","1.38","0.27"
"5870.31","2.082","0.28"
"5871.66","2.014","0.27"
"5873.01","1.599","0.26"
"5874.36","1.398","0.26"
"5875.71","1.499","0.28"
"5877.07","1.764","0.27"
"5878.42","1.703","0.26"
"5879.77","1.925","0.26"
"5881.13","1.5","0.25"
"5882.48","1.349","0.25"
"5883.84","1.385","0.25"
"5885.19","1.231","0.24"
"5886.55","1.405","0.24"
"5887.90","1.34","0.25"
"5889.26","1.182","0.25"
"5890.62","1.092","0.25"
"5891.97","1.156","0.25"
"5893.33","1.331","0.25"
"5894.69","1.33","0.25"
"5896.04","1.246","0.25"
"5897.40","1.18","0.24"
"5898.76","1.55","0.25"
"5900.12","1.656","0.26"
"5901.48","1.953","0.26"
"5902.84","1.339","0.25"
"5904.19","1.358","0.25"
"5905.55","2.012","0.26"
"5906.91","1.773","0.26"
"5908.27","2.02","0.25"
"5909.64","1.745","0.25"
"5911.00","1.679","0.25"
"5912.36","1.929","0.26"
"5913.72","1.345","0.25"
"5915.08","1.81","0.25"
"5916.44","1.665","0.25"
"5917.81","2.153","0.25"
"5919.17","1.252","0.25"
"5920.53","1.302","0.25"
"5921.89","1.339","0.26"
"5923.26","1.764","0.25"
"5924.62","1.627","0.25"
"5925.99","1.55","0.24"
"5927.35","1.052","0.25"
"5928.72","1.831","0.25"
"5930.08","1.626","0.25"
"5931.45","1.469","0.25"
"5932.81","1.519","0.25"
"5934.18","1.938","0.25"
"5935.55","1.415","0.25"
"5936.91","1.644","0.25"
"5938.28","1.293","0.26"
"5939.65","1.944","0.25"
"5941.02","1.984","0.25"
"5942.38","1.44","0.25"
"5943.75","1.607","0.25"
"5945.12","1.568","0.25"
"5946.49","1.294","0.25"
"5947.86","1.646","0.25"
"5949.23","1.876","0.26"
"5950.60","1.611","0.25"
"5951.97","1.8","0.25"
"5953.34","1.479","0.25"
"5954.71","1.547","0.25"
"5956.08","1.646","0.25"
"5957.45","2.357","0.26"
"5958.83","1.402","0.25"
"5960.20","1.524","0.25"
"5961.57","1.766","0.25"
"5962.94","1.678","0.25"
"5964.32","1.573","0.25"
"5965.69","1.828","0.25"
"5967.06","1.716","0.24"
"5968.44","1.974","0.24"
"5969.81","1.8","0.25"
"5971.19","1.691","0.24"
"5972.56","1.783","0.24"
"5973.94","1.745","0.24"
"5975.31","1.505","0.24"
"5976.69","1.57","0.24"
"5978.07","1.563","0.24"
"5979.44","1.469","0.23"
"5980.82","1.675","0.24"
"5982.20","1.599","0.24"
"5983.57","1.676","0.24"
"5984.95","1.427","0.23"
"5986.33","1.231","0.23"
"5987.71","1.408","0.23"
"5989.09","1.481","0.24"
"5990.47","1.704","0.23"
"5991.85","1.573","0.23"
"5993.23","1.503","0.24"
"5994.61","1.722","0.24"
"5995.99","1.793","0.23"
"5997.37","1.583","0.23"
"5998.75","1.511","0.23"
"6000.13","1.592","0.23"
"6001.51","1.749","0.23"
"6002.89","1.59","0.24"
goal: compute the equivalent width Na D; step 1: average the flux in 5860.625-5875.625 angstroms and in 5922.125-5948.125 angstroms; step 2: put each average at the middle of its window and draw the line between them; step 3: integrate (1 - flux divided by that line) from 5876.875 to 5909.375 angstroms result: 3.1 angstroms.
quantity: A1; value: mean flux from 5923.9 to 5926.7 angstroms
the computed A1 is 1.59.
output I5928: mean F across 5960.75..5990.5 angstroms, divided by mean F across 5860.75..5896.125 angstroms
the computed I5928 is 1.07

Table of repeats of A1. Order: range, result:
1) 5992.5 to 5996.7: 1.67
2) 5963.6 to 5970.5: 1.78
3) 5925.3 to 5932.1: 1.5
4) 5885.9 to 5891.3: 1.25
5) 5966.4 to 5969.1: 1.84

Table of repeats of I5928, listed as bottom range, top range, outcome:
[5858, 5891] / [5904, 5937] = 1.04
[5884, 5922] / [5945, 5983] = 1.10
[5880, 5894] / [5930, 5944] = 1.24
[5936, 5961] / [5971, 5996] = 0.96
